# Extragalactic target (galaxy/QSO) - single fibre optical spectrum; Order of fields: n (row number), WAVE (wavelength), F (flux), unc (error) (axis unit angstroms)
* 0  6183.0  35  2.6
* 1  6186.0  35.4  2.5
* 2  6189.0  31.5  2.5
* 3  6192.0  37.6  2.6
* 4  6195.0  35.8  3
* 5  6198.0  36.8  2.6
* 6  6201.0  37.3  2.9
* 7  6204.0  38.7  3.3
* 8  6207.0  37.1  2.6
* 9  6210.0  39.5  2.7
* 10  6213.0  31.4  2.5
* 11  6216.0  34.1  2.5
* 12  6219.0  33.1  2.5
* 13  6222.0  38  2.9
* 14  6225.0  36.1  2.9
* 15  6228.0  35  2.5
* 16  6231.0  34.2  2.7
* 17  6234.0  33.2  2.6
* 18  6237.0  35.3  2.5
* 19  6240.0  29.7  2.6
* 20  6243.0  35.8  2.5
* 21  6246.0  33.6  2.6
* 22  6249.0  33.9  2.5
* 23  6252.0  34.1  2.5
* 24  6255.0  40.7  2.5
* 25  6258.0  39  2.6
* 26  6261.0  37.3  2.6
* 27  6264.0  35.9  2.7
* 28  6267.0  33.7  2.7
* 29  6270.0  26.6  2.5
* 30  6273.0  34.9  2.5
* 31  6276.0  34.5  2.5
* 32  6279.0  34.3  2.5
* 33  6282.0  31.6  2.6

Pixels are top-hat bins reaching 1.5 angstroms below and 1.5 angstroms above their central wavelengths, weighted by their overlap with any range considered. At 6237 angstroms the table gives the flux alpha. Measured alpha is 35.3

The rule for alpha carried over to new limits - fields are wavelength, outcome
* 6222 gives 38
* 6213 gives 31.4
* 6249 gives 33.9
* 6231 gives 34.2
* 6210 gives 39.5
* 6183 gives 35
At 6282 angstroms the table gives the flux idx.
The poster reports 31.6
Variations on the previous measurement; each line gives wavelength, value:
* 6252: 34.1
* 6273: 34.9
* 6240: 29.7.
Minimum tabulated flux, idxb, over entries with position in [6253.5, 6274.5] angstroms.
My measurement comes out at 26.6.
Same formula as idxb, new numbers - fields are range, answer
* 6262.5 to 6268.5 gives 33.7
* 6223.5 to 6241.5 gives 29.7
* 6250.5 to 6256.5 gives 34.1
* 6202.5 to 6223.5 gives 31.4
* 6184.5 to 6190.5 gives 31.5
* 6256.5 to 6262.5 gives 37.3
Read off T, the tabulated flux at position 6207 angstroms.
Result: 37.1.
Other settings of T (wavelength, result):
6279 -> 34.3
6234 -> 33.2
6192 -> 37.6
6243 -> 35.8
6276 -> 34.5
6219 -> 33.1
